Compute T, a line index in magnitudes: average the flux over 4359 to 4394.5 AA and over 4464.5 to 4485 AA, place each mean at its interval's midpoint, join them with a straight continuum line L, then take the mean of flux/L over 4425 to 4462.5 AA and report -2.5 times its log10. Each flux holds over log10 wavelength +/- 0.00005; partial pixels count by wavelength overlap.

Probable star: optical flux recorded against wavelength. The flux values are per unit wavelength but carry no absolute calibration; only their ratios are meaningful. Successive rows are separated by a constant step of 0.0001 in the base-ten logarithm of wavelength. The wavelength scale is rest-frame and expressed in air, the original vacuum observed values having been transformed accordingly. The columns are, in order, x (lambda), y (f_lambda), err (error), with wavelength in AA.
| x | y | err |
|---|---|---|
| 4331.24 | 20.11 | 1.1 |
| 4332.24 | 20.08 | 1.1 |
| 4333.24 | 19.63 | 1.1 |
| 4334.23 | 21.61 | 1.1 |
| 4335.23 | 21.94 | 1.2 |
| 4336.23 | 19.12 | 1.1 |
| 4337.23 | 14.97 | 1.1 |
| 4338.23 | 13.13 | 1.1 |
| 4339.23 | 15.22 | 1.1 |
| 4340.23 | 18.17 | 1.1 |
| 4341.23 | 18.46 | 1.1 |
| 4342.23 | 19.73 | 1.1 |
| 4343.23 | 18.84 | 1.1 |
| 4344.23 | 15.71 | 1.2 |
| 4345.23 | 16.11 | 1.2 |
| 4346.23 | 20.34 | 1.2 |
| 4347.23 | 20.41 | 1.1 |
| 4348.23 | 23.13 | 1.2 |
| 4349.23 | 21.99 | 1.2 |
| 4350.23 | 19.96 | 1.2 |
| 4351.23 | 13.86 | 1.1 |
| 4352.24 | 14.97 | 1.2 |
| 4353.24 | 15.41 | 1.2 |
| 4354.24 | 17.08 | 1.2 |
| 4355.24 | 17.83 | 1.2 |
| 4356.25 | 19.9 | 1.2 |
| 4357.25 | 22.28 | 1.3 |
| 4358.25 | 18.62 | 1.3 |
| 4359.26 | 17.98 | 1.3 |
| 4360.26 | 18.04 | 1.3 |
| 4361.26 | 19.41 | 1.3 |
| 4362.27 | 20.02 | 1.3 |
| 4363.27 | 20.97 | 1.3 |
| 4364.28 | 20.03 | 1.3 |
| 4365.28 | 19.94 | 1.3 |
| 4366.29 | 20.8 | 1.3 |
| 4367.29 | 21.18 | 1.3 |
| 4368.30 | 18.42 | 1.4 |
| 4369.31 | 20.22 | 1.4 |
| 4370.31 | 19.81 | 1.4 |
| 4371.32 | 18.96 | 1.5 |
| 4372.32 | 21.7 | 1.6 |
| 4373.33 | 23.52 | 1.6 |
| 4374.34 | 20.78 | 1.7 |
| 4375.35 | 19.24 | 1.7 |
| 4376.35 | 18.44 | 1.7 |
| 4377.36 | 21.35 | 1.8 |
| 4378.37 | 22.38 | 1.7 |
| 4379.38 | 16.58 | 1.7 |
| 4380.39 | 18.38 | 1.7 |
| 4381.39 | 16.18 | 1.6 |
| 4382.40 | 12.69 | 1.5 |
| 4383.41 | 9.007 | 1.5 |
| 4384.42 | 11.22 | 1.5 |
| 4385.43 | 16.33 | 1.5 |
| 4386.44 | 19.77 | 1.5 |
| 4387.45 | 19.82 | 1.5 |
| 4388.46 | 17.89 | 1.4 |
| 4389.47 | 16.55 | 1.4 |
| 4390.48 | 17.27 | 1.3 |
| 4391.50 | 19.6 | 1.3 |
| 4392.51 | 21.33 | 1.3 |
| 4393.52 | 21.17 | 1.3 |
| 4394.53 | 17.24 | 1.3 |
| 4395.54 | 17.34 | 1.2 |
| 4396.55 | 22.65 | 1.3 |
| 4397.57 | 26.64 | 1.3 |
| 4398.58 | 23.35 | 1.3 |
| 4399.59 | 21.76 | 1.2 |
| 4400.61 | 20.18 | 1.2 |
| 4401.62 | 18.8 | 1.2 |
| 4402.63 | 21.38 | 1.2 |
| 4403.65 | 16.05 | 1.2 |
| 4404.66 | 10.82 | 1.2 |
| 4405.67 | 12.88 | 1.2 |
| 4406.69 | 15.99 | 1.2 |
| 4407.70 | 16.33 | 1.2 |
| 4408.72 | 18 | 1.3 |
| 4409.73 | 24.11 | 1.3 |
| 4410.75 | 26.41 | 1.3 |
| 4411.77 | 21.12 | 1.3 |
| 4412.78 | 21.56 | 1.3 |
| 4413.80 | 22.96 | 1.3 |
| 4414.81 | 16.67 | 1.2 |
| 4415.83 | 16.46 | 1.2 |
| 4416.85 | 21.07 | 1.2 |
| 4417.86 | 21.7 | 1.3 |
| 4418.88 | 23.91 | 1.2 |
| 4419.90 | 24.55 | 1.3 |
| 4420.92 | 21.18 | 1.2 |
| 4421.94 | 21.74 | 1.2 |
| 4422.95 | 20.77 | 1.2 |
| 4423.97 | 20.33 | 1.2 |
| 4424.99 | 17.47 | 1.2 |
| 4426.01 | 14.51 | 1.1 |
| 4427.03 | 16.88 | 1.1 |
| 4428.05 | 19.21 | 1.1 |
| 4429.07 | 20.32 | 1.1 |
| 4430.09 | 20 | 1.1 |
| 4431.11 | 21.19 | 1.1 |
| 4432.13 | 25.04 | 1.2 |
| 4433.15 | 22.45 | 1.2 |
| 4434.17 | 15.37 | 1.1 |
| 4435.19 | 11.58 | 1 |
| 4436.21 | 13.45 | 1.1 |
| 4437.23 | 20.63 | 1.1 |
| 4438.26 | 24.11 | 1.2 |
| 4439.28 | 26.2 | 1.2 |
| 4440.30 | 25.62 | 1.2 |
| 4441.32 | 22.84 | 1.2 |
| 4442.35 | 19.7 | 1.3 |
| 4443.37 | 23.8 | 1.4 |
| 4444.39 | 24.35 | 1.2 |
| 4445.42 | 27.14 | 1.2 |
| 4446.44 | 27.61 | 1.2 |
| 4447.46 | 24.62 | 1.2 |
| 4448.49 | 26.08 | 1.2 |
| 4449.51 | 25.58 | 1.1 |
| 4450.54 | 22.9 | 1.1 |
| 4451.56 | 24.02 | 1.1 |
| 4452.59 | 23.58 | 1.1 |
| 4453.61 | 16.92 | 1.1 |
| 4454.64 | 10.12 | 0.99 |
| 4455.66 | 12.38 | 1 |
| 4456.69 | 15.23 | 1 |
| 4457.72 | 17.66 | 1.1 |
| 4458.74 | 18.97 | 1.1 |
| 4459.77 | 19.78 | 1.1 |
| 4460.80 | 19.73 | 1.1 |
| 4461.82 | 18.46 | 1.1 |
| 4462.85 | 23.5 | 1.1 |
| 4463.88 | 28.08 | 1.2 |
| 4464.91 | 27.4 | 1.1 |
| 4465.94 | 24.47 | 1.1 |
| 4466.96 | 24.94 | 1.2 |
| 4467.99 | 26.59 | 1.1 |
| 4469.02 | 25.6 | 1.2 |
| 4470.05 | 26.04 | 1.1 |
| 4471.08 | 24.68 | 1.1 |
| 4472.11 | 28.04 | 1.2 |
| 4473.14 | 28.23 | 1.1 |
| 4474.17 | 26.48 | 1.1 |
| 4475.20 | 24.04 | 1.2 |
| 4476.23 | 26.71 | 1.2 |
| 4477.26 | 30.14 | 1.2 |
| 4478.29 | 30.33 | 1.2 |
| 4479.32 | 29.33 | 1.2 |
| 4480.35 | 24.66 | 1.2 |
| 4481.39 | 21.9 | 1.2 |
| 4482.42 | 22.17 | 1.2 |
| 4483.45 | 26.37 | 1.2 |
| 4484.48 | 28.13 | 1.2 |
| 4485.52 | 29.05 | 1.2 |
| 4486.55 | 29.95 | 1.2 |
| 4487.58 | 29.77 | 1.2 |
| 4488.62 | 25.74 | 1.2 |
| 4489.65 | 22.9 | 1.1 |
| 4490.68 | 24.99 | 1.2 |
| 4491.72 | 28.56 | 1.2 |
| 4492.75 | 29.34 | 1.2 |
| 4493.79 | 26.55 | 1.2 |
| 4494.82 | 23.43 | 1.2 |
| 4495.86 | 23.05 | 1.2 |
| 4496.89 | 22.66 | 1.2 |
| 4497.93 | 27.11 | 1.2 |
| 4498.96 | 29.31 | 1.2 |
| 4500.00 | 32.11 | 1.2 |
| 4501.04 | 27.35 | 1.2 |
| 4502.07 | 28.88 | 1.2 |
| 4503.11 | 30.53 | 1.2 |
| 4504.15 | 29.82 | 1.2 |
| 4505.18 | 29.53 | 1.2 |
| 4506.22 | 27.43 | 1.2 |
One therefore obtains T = 0.17 mag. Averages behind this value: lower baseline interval 18.8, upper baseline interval 26.3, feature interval 20.5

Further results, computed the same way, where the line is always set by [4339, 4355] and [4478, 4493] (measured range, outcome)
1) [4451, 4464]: 0.31 mag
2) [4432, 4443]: 0.16 mag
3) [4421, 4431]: 0.20 mag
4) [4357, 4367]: -0.04 mag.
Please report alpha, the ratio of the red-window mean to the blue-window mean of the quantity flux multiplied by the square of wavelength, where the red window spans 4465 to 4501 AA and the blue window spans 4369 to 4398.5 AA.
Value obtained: 1.48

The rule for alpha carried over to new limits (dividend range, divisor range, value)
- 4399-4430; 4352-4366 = 1.06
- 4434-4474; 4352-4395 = 1.24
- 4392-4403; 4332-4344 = 1.18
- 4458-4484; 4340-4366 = 1.40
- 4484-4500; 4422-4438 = 1.47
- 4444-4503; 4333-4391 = 1.41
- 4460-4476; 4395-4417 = 1.31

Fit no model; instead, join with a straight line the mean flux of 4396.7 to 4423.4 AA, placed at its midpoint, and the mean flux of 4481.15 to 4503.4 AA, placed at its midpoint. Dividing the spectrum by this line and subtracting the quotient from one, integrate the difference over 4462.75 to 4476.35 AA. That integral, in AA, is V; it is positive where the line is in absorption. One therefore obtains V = -0.6 AA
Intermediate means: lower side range 20.3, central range 26.1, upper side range 26.8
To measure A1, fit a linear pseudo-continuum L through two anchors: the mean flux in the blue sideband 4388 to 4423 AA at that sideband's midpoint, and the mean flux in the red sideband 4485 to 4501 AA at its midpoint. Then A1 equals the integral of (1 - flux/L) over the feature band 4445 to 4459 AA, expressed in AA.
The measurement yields 1.6 AA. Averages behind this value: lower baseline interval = 19.9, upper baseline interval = 27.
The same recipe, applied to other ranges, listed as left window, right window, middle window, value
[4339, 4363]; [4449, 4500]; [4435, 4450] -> -0.10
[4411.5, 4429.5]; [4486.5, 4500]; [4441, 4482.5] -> 0.37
